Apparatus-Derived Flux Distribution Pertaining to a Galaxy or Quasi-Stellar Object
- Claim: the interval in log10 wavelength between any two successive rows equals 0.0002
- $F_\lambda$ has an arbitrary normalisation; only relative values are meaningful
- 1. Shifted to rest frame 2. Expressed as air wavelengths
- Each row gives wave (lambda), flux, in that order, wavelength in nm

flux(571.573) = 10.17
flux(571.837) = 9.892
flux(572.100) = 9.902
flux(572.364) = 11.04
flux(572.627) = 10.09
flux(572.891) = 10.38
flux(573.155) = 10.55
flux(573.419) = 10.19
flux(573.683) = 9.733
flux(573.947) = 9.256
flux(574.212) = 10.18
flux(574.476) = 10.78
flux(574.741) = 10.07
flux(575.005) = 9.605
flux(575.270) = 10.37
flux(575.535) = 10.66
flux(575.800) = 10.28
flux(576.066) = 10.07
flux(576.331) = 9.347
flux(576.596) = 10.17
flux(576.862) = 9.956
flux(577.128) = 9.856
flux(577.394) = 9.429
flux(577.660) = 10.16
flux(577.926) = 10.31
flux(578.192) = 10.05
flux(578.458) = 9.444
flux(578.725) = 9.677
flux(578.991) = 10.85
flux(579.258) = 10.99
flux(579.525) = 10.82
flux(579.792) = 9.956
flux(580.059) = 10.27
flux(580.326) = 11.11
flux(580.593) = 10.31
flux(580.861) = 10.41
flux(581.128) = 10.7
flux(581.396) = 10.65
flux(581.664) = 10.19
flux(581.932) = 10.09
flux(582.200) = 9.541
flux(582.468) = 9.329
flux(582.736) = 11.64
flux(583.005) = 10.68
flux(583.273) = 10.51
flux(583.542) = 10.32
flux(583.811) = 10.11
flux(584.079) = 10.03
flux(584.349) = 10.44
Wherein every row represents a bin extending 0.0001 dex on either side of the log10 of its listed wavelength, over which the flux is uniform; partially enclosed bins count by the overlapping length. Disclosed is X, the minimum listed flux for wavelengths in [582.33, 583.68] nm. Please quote 9.329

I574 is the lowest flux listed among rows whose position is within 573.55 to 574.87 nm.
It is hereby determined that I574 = 9.256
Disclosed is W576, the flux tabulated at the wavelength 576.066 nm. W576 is 10.07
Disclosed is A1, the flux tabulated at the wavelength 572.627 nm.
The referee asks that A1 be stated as 10.09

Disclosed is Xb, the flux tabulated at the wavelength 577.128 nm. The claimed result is 9.856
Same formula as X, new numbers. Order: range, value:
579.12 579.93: 9.956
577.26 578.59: 9.429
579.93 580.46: 10.27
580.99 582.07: 10.09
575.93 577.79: 9.347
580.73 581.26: 10.41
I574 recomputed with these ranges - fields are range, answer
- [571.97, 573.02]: 9.902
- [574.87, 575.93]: 9.605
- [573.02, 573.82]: 9.733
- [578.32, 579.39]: 9.444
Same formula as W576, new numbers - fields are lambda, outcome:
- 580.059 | 10.27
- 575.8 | 10.28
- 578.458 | 9.444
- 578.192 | 10.05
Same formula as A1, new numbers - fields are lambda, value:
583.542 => 10.32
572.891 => 10.38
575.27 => 10.37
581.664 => 10.19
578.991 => 10.85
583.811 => 10.11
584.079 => 10.03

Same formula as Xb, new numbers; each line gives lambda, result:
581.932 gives 10.09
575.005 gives 9.605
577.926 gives 10.31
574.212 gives 10.18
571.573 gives 10.17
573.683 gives 9.733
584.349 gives 10.44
